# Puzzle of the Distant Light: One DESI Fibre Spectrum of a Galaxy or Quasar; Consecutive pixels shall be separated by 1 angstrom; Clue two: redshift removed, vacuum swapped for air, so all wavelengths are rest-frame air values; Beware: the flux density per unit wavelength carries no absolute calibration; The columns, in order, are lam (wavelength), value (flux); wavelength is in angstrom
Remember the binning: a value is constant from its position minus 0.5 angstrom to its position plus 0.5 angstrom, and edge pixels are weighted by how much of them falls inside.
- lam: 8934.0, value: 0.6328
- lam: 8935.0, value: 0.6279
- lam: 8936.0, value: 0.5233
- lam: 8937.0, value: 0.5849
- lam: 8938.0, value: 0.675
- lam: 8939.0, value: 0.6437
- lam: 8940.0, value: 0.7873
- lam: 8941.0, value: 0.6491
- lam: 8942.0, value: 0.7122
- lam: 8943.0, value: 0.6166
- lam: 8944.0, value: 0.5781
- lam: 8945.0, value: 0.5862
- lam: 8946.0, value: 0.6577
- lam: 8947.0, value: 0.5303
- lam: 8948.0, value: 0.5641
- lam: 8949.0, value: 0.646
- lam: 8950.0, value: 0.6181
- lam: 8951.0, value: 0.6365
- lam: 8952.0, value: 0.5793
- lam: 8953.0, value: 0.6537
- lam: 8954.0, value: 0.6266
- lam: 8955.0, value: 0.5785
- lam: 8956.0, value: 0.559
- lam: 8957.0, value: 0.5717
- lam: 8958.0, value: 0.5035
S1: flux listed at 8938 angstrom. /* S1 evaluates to 0.675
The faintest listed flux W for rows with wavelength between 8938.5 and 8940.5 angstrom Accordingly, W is 0.6437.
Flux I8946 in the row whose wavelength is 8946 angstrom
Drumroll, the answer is 0.6577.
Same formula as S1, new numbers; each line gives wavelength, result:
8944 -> 0.5781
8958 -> 0.5035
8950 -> 0.6181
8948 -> 0.5641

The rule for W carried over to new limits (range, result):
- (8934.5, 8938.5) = 0.5233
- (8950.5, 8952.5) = 0.5793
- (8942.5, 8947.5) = 0.5303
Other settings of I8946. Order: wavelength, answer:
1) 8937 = 0.5849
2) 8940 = 0.7873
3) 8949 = 0.646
